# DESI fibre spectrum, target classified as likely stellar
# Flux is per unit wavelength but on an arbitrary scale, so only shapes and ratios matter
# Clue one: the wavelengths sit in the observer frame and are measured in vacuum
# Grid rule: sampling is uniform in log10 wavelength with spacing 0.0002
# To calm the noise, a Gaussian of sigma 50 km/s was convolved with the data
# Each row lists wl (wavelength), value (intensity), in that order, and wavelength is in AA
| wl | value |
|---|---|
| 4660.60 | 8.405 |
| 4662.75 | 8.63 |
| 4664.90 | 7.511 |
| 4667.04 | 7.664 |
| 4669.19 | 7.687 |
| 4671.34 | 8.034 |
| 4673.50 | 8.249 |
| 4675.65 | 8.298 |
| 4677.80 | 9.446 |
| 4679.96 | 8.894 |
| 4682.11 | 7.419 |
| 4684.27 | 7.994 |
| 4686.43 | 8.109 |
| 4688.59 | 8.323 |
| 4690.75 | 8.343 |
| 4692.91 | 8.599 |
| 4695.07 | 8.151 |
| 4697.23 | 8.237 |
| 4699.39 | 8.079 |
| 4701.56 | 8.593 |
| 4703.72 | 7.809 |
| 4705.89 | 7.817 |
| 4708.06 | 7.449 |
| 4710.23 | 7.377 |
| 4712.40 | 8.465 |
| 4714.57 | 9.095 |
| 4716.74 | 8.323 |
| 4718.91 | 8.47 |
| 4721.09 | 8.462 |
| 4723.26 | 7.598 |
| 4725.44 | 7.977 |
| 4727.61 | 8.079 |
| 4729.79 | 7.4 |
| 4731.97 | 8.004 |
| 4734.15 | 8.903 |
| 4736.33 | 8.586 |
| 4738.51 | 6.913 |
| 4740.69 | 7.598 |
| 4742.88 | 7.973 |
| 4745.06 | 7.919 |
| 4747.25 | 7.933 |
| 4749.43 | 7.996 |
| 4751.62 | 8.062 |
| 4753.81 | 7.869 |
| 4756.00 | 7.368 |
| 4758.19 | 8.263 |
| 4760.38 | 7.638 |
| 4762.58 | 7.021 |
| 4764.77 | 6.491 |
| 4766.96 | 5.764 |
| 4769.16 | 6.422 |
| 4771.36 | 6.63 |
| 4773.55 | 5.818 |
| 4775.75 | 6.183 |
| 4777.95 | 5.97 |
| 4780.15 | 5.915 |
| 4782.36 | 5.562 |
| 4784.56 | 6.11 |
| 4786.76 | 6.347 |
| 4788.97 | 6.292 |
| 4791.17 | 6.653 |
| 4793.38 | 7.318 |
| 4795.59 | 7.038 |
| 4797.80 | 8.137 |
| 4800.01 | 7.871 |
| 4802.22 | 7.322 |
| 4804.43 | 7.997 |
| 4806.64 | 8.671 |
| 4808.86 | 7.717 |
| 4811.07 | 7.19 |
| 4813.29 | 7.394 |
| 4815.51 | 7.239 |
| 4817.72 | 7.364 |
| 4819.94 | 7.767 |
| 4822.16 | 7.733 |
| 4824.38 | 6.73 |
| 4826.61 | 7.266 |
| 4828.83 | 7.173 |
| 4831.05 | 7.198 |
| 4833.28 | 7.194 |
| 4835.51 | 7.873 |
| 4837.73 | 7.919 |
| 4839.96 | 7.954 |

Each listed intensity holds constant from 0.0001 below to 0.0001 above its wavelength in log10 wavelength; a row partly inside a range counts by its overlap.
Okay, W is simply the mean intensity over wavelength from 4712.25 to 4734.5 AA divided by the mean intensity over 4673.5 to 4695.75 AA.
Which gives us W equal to 0.98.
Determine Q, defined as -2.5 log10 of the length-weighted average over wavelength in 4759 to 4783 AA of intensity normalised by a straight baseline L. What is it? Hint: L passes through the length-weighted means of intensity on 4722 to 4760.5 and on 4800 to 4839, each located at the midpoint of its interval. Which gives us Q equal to 0.22 mag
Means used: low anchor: 7.9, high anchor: 7.53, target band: 6.35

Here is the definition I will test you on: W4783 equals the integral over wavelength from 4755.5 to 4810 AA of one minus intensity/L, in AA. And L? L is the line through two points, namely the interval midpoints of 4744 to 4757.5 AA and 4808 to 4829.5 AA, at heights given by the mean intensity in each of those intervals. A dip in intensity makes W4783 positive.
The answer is 5.2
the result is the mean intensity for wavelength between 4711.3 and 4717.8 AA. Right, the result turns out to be 8.63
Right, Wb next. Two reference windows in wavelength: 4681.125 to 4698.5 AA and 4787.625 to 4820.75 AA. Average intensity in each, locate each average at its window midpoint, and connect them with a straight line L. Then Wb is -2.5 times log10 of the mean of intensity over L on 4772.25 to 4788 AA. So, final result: 0.26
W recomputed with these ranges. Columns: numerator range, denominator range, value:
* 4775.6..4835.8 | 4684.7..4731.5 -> 0.88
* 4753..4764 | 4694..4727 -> 0.93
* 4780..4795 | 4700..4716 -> 0.79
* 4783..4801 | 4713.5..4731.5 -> 0.85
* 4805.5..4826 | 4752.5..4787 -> 1.14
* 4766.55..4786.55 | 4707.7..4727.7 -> 0.74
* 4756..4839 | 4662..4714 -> 0.87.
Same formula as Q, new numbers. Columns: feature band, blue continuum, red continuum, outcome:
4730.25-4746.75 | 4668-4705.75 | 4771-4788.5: -0.136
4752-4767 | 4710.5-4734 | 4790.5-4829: 0.078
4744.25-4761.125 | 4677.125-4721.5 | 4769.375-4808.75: -0.069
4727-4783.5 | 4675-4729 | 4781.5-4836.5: 0.075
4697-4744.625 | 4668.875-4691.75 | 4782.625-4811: -0.019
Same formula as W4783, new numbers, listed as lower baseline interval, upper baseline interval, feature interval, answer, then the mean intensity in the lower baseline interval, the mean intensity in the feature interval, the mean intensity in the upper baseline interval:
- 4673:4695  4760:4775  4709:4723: -1.2 AA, 8.36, 8.31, 6.48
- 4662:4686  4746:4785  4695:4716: -1.1 AA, 8.16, 8.11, 6.85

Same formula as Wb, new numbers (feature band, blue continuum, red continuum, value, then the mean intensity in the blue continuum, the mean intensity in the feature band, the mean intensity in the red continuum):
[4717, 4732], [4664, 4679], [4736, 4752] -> -0.01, 8.14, 8.02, 7.83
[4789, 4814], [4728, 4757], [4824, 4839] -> 0.00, 7.89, 7.52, 7.37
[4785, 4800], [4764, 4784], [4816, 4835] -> -0.07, 6.08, 6.99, 7.32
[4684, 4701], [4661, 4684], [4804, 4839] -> -0.02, 8.18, 8.25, 7.52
